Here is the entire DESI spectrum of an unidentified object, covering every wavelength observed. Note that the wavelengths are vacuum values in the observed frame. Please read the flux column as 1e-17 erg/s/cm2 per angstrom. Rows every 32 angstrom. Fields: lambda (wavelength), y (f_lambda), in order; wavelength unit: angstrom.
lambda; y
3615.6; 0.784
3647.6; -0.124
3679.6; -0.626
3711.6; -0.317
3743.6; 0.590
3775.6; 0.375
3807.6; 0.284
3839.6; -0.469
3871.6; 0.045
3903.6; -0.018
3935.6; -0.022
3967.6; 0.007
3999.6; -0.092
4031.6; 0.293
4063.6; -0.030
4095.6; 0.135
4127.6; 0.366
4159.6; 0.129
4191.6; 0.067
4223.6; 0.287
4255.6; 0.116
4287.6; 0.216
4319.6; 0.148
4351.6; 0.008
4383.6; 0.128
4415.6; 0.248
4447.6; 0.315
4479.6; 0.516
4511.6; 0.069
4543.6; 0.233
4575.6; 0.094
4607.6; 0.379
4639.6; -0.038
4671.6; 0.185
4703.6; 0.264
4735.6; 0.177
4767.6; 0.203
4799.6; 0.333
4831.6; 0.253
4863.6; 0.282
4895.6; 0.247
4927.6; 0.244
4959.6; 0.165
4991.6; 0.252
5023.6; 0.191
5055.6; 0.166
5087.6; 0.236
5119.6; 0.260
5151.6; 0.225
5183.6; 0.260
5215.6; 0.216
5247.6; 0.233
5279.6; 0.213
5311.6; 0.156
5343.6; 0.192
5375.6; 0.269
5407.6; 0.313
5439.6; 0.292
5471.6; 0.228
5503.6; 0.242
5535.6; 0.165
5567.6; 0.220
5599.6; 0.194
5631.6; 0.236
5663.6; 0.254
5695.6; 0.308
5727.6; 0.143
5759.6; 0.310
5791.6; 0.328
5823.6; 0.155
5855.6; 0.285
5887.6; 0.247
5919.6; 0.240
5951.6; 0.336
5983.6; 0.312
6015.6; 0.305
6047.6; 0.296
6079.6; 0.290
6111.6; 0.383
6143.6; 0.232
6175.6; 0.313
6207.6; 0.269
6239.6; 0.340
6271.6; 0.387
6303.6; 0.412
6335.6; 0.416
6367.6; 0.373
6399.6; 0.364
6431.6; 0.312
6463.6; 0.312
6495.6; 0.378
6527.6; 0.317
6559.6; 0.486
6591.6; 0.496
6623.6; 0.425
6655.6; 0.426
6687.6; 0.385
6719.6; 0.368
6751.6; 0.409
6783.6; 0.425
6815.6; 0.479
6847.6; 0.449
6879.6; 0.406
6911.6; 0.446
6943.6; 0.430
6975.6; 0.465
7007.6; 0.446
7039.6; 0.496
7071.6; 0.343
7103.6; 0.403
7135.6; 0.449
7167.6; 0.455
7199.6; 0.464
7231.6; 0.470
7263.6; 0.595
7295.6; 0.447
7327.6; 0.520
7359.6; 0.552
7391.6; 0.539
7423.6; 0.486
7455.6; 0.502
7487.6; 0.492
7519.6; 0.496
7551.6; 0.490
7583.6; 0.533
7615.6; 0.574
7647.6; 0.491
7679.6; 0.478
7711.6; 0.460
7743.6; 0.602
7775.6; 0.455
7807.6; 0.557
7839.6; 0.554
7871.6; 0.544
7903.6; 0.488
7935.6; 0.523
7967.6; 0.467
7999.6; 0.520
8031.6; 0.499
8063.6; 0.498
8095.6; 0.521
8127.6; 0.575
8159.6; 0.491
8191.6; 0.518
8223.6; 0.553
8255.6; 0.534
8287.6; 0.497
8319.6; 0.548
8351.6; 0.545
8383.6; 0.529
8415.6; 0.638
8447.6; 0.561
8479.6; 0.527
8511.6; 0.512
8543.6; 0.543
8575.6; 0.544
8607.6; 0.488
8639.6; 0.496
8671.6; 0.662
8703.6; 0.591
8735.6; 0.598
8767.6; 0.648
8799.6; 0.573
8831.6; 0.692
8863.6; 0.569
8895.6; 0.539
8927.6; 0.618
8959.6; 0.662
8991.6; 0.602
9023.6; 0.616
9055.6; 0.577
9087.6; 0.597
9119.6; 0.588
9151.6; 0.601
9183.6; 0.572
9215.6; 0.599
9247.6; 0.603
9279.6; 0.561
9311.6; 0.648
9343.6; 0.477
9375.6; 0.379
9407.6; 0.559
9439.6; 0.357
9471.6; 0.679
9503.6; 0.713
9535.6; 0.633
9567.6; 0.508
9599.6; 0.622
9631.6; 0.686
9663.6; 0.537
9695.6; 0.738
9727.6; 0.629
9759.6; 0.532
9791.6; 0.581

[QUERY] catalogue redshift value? 0.640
